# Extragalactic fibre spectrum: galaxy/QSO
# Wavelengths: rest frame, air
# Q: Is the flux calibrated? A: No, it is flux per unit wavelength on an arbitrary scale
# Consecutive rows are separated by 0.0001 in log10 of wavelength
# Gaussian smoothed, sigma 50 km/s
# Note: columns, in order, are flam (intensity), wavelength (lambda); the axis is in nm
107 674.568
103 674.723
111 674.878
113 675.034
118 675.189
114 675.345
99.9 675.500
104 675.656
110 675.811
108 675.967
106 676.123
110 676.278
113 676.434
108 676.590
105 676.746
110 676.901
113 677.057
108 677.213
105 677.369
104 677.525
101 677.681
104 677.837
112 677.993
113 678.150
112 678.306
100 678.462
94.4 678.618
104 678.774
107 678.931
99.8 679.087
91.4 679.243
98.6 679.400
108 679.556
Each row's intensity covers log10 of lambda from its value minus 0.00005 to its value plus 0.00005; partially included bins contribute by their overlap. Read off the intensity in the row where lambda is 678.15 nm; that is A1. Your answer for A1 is 113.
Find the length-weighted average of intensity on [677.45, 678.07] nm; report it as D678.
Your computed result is 105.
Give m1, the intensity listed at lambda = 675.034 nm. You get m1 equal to 113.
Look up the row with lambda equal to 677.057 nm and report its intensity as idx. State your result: 113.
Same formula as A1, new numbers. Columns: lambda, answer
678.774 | 104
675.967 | 108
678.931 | 107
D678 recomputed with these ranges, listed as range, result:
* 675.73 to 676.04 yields 109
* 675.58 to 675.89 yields 107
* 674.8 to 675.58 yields 111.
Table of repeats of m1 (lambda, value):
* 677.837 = 104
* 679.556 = 108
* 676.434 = 113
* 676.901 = 110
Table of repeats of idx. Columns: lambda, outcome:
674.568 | 107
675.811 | 110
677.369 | 105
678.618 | 94.4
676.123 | 106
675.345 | 114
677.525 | 104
